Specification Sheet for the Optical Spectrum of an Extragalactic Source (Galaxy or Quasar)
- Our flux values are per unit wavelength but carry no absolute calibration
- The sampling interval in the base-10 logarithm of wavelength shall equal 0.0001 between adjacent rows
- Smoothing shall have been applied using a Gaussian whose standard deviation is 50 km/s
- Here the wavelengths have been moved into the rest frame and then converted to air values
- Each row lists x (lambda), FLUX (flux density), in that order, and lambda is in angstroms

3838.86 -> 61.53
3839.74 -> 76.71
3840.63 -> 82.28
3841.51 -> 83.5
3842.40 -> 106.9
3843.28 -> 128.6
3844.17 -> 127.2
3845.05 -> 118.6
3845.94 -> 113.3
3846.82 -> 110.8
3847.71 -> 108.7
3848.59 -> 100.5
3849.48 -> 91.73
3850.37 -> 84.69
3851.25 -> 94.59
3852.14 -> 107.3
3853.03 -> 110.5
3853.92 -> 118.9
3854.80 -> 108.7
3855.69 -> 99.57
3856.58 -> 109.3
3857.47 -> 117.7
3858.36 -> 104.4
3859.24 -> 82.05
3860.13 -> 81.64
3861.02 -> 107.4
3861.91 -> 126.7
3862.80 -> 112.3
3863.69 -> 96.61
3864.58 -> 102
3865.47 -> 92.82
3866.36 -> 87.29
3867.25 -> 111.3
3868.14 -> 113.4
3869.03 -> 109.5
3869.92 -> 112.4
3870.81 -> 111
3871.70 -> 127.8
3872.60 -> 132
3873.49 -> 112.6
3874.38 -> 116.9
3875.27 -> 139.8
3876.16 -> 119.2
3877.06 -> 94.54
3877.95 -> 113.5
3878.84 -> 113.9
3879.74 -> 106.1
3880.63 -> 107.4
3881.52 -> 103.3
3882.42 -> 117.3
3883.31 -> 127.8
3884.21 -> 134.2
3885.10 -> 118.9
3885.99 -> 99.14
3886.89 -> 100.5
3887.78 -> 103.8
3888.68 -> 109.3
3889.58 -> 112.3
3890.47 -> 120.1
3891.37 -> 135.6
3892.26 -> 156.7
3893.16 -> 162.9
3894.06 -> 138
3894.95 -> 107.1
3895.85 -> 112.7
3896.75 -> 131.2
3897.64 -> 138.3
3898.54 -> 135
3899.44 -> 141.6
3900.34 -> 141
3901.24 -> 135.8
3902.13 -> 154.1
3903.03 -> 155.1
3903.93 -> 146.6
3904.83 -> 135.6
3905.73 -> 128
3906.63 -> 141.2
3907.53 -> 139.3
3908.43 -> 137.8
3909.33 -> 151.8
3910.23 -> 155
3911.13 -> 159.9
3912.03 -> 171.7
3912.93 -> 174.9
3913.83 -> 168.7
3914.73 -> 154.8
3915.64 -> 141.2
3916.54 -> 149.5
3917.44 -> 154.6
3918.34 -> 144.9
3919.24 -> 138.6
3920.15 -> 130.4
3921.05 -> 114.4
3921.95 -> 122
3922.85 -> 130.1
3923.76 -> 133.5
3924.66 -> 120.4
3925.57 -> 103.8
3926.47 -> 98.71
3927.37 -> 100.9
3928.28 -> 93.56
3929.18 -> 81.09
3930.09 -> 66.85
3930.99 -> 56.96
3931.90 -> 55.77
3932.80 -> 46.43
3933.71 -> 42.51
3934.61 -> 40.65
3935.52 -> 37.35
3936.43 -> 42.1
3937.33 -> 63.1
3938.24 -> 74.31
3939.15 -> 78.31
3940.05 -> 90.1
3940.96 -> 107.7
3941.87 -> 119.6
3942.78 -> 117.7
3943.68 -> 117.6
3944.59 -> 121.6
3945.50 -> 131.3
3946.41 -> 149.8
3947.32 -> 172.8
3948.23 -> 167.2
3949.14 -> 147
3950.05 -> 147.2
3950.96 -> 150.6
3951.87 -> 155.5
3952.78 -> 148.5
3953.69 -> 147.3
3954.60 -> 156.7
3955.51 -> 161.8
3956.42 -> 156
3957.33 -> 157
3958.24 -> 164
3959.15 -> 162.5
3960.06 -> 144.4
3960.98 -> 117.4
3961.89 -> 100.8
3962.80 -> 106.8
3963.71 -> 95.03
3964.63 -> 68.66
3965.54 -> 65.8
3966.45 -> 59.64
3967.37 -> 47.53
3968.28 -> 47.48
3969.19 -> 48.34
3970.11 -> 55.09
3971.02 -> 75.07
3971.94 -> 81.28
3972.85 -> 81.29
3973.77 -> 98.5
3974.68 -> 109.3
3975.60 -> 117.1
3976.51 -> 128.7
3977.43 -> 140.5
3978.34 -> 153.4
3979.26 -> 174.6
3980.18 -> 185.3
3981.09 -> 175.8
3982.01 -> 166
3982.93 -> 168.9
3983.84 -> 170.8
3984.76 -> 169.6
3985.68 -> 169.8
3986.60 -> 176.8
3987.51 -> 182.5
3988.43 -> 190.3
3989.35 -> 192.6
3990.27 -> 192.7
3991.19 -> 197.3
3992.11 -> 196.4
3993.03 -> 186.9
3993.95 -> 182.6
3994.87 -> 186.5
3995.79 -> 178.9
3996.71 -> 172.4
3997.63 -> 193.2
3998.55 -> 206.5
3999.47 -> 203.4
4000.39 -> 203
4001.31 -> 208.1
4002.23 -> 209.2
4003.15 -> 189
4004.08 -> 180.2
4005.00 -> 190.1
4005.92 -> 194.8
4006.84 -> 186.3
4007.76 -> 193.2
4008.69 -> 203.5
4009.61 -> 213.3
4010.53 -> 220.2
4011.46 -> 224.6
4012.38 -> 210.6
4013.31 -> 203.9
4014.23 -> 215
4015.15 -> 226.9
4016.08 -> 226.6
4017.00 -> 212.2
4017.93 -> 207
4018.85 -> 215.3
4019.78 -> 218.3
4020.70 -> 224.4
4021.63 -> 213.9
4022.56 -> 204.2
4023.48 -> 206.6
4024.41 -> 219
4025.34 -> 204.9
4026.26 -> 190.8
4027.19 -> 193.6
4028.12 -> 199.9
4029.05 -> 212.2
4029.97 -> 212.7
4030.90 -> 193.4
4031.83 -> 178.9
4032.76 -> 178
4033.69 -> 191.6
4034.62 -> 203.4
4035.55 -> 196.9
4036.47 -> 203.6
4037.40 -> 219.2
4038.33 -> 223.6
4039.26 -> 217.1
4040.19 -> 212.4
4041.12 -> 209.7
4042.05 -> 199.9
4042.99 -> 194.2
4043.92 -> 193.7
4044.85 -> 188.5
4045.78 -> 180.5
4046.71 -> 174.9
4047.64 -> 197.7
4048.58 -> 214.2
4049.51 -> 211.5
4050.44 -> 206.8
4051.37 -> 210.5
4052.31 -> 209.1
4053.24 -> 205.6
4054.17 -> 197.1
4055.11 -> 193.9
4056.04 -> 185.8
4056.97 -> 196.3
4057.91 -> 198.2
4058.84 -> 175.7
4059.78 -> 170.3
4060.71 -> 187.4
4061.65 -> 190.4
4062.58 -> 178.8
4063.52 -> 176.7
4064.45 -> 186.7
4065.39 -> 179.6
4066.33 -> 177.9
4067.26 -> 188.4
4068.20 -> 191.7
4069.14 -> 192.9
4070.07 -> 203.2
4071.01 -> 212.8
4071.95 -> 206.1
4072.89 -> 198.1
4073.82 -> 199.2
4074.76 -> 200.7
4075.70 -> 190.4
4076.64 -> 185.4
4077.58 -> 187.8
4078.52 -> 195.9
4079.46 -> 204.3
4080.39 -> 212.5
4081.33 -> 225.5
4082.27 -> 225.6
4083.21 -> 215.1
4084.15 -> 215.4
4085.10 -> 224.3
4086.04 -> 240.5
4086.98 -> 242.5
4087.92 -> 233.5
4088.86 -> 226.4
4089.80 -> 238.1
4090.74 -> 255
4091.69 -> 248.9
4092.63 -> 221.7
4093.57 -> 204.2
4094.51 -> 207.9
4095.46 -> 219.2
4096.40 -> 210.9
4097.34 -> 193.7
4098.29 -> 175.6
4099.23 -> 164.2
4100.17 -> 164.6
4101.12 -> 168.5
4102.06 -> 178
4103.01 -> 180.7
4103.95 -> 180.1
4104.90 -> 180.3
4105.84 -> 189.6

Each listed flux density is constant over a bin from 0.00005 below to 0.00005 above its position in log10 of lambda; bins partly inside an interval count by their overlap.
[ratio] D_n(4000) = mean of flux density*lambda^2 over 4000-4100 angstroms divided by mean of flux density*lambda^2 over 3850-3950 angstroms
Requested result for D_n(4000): 1.88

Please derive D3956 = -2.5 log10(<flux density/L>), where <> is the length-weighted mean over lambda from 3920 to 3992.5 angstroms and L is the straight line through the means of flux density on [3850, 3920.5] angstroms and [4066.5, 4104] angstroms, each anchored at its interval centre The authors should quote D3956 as 0.27 mag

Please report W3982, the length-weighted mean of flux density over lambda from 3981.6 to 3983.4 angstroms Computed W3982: 168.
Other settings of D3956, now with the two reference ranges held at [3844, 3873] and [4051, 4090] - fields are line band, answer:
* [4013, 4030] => -0.175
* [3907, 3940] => 0.215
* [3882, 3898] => -0.024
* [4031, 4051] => -0.064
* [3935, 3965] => 0.197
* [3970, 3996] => 0.050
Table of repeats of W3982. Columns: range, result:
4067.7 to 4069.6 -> 192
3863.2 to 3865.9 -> 97.4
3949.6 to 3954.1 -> 150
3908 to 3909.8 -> 145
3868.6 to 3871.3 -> 111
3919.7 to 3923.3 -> 125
